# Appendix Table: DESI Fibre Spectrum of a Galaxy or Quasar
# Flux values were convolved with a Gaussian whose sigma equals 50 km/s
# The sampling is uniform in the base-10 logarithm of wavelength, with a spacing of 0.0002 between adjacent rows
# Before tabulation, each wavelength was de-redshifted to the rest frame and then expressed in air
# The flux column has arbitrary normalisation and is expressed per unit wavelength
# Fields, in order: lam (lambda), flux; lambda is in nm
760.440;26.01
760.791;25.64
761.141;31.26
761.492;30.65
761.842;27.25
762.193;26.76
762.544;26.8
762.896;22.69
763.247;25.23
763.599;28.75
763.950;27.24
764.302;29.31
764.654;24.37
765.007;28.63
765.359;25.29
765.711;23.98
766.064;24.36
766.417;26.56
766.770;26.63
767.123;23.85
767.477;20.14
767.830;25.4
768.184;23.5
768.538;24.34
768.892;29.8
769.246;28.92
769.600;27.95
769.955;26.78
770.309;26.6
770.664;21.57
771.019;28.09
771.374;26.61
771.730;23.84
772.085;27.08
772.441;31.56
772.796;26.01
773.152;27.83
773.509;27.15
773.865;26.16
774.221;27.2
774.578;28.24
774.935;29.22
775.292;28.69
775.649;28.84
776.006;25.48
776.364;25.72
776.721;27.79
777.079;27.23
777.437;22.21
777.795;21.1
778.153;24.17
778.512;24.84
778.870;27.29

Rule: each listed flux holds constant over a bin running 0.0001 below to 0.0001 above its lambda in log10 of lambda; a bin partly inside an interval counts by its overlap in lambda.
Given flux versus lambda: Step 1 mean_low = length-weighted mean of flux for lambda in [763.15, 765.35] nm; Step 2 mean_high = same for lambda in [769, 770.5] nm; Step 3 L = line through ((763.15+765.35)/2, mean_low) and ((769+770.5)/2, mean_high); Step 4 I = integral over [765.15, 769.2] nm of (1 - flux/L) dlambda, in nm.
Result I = 0.35 nm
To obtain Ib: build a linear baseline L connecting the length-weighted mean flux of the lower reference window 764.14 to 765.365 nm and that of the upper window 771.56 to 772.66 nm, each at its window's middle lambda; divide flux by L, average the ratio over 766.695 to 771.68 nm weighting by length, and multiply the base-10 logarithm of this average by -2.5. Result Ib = 0.07 mag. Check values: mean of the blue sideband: 27.1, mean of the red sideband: 27.5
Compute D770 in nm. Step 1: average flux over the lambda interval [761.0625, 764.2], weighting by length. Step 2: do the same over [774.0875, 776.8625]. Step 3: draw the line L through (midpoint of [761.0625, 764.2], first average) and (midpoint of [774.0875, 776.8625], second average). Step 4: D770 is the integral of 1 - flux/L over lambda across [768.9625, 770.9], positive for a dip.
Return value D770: 0.064 nm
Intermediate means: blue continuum 27.3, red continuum 27.7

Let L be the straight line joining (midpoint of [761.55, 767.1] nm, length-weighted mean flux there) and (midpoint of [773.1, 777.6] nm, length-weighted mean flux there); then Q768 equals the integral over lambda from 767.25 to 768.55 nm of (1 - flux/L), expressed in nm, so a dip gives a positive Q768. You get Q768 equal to 0.16 nm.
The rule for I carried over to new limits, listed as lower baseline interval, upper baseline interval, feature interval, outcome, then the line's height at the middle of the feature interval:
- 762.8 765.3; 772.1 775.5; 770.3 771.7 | 0.11 nm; 27.6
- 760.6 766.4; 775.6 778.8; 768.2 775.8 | -0.41 nm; 25.8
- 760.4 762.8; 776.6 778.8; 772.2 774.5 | -0.20 nm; 25.4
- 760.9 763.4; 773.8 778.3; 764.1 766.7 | 0.09 nm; 27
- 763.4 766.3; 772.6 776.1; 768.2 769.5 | -0.01 nm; 26.9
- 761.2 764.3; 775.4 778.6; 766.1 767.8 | 0.15 nm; 26.7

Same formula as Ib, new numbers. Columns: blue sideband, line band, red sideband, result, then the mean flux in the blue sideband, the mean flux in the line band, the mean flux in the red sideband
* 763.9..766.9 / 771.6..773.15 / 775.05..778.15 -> -0.054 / 26.2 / 27.3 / 25.9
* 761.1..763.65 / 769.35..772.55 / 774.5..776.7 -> 0.035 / 27.2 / 26.6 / 27.7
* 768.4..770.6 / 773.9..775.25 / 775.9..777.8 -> -0.089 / 27.2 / 28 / 25.2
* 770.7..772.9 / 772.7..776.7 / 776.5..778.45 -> -0.069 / 26.9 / 27.4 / 24.5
